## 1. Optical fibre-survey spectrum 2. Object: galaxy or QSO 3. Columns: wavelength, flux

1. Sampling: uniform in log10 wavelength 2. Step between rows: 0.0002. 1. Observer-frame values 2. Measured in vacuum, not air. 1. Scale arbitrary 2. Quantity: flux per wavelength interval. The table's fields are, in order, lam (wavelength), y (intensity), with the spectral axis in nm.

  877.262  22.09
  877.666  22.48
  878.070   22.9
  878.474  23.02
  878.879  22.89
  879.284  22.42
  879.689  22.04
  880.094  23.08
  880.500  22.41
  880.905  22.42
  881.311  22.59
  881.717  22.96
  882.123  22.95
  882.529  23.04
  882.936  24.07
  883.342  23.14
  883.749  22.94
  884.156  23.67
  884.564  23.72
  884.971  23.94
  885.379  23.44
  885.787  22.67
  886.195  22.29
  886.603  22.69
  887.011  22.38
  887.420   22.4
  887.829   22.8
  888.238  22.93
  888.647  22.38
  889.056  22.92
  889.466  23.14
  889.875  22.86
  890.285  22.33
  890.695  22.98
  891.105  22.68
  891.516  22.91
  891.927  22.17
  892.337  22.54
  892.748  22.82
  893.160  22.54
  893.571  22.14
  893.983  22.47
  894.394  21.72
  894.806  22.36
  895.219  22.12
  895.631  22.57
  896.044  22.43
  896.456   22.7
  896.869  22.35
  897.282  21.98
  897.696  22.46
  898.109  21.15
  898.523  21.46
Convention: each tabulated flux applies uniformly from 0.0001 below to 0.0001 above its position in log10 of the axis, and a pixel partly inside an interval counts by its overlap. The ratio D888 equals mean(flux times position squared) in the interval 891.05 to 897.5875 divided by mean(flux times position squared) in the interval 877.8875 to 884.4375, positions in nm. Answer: 1.01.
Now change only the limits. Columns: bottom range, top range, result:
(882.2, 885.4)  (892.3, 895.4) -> 0.97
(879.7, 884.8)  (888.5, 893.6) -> 1.00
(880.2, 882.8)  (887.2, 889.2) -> 1.01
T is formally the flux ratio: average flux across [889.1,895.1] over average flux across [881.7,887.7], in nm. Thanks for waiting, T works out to 0.98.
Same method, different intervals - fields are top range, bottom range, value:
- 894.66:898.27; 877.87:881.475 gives 0.98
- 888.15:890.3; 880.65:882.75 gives 1.00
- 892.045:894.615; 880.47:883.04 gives 0.98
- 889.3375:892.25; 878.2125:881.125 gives 1.00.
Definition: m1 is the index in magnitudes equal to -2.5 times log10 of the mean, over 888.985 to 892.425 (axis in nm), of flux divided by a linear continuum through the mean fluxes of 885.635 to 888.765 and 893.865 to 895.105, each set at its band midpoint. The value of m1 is -0.017 mag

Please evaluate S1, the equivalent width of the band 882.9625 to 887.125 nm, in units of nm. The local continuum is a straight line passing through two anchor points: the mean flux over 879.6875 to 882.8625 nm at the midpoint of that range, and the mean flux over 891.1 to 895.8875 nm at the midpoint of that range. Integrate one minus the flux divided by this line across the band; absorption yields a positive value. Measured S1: -0.09 nm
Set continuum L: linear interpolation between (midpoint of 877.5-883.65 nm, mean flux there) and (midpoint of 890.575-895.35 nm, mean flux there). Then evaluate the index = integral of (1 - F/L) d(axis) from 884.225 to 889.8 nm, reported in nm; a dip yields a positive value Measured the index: -0.07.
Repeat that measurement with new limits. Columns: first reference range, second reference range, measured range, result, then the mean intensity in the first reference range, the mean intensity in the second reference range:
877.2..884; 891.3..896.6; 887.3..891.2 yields -0.033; 22.8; 22.4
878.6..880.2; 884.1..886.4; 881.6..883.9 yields -0.022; 22.6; 23.3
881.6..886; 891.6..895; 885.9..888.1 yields 0.045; 23.3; 22.4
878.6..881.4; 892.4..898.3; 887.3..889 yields -0.019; 22.6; 22.3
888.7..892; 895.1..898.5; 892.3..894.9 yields 0.012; 22.8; 22.2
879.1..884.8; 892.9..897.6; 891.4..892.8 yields -0.006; 23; 22.3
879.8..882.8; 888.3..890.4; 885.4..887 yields 0.010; 22.8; 22.8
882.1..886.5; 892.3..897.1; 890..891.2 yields 0.003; 23.3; 22.4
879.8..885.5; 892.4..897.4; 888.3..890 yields -0.008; 23.1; 22.4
